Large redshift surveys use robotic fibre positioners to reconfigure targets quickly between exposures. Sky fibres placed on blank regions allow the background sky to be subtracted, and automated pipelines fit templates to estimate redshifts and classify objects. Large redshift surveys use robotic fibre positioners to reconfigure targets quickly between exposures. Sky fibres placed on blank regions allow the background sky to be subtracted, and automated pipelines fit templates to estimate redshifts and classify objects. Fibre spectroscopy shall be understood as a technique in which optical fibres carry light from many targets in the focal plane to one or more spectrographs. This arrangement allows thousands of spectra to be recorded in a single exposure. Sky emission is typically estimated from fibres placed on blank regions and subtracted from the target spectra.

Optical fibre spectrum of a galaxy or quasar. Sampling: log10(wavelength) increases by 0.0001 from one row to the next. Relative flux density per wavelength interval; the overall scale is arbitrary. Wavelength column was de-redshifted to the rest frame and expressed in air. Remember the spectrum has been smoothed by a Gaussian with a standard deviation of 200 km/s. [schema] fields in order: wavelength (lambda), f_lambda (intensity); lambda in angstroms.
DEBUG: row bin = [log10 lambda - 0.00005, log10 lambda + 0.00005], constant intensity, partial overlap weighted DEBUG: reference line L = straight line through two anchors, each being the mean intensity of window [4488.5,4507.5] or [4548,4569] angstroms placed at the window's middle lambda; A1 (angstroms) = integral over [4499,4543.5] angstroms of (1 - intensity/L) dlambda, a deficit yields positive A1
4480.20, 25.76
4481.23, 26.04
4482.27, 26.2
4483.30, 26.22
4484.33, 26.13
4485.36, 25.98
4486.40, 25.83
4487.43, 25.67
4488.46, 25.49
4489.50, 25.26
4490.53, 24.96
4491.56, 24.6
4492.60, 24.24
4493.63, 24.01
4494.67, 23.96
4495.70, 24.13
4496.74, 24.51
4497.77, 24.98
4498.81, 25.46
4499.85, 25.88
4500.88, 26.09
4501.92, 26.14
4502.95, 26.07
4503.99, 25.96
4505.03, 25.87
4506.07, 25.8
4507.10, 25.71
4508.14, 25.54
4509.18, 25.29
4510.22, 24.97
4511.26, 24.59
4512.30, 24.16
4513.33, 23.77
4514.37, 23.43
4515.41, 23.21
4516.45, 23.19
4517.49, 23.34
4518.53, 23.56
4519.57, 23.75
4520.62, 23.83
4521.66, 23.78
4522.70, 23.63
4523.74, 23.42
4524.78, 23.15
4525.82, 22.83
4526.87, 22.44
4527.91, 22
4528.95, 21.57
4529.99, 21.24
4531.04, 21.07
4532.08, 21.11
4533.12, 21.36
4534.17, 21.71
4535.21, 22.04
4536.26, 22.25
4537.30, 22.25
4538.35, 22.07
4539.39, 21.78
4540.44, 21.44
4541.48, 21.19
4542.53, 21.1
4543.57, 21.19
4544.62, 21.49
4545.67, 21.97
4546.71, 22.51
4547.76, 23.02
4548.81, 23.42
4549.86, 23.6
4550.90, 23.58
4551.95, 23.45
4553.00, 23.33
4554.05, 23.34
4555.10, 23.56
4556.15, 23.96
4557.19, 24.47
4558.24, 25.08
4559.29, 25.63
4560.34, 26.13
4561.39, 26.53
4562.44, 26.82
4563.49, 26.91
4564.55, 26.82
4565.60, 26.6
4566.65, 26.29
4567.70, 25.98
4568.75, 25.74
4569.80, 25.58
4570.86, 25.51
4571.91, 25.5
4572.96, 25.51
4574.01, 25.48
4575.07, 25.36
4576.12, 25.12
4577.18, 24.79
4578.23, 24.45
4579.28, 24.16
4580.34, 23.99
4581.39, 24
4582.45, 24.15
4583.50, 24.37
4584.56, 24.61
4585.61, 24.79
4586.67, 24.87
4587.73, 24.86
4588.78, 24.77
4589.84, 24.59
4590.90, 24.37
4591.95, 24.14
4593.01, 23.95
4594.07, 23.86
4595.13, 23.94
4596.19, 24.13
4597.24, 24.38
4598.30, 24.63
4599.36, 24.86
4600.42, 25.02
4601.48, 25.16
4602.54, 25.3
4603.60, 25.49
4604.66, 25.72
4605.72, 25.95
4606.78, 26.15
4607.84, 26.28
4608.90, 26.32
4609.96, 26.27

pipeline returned 3.07 angstroms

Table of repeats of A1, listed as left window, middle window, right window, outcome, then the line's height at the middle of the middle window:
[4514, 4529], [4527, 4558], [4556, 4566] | 2.92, 24.7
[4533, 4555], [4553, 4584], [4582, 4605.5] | -2.30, 23.5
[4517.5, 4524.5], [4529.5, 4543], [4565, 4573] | 1.52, 24.3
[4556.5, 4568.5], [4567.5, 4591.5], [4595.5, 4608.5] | 0.80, 25.7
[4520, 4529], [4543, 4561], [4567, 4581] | 0.52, 24.2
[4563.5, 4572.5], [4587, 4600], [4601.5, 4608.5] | 0.74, 25.9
